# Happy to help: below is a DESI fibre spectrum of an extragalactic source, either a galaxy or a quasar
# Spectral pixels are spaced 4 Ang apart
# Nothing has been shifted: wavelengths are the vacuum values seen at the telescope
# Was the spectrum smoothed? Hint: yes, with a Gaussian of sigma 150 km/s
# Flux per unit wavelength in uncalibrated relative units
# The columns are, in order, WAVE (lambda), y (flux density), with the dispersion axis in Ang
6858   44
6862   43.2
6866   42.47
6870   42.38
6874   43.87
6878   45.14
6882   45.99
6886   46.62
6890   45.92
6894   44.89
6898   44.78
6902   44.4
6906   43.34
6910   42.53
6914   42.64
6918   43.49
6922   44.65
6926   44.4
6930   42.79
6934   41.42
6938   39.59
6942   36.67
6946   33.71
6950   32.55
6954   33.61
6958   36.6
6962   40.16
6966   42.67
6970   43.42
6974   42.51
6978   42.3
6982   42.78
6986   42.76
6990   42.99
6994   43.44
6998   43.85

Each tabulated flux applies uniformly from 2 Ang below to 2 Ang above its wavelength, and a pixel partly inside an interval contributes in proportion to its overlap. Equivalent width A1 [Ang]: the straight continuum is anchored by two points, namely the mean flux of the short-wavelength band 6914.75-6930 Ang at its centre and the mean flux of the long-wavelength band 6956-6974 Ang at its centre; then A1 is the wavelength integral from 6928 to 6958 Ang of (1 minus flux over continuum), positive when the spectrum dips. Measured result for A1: 3.8 Ang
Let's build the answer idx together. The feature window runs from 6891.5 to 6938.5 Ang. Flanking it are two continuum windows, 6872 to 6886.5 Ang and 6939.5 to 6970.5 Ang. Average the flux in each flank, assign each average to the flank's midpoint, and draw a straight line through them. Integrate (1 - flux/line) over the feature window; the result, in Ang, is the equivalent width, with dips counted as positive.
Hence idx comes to -2.2 Ang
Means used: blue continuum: 45.3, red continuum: 37.2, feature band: 43.4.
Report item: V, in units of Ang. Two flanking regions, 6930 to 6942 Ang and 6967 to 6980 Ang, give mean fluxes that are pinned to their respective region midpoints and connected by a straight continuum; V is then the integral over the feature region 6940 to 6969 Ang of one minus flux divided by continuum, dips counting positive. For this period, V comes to 3.3 Ang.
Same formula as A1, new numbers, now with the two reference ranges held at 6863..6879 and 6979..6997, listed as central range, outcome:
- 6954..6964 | 1.3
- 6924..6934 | 0.0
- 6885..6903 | -0.8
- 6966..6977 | 0.1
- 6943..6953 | 2.2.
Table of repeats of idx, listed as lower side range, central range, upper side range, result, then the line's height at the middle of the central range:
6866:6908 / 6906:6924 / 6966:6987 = 0.29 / 44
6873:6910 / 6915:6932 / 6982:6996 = 0.20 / 44.3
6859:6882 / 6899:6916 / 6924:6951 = -0.93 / 41.1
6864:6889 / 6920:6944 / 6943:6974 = -0.95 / 40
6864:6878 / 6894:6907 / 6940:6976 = -0.91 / 41.5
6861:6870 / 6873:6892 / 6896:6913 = -1.09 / 43.1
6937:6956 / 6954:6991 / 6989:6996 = -1.55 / 39.7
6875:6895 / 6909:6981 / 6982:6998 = 6.34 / 44.2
